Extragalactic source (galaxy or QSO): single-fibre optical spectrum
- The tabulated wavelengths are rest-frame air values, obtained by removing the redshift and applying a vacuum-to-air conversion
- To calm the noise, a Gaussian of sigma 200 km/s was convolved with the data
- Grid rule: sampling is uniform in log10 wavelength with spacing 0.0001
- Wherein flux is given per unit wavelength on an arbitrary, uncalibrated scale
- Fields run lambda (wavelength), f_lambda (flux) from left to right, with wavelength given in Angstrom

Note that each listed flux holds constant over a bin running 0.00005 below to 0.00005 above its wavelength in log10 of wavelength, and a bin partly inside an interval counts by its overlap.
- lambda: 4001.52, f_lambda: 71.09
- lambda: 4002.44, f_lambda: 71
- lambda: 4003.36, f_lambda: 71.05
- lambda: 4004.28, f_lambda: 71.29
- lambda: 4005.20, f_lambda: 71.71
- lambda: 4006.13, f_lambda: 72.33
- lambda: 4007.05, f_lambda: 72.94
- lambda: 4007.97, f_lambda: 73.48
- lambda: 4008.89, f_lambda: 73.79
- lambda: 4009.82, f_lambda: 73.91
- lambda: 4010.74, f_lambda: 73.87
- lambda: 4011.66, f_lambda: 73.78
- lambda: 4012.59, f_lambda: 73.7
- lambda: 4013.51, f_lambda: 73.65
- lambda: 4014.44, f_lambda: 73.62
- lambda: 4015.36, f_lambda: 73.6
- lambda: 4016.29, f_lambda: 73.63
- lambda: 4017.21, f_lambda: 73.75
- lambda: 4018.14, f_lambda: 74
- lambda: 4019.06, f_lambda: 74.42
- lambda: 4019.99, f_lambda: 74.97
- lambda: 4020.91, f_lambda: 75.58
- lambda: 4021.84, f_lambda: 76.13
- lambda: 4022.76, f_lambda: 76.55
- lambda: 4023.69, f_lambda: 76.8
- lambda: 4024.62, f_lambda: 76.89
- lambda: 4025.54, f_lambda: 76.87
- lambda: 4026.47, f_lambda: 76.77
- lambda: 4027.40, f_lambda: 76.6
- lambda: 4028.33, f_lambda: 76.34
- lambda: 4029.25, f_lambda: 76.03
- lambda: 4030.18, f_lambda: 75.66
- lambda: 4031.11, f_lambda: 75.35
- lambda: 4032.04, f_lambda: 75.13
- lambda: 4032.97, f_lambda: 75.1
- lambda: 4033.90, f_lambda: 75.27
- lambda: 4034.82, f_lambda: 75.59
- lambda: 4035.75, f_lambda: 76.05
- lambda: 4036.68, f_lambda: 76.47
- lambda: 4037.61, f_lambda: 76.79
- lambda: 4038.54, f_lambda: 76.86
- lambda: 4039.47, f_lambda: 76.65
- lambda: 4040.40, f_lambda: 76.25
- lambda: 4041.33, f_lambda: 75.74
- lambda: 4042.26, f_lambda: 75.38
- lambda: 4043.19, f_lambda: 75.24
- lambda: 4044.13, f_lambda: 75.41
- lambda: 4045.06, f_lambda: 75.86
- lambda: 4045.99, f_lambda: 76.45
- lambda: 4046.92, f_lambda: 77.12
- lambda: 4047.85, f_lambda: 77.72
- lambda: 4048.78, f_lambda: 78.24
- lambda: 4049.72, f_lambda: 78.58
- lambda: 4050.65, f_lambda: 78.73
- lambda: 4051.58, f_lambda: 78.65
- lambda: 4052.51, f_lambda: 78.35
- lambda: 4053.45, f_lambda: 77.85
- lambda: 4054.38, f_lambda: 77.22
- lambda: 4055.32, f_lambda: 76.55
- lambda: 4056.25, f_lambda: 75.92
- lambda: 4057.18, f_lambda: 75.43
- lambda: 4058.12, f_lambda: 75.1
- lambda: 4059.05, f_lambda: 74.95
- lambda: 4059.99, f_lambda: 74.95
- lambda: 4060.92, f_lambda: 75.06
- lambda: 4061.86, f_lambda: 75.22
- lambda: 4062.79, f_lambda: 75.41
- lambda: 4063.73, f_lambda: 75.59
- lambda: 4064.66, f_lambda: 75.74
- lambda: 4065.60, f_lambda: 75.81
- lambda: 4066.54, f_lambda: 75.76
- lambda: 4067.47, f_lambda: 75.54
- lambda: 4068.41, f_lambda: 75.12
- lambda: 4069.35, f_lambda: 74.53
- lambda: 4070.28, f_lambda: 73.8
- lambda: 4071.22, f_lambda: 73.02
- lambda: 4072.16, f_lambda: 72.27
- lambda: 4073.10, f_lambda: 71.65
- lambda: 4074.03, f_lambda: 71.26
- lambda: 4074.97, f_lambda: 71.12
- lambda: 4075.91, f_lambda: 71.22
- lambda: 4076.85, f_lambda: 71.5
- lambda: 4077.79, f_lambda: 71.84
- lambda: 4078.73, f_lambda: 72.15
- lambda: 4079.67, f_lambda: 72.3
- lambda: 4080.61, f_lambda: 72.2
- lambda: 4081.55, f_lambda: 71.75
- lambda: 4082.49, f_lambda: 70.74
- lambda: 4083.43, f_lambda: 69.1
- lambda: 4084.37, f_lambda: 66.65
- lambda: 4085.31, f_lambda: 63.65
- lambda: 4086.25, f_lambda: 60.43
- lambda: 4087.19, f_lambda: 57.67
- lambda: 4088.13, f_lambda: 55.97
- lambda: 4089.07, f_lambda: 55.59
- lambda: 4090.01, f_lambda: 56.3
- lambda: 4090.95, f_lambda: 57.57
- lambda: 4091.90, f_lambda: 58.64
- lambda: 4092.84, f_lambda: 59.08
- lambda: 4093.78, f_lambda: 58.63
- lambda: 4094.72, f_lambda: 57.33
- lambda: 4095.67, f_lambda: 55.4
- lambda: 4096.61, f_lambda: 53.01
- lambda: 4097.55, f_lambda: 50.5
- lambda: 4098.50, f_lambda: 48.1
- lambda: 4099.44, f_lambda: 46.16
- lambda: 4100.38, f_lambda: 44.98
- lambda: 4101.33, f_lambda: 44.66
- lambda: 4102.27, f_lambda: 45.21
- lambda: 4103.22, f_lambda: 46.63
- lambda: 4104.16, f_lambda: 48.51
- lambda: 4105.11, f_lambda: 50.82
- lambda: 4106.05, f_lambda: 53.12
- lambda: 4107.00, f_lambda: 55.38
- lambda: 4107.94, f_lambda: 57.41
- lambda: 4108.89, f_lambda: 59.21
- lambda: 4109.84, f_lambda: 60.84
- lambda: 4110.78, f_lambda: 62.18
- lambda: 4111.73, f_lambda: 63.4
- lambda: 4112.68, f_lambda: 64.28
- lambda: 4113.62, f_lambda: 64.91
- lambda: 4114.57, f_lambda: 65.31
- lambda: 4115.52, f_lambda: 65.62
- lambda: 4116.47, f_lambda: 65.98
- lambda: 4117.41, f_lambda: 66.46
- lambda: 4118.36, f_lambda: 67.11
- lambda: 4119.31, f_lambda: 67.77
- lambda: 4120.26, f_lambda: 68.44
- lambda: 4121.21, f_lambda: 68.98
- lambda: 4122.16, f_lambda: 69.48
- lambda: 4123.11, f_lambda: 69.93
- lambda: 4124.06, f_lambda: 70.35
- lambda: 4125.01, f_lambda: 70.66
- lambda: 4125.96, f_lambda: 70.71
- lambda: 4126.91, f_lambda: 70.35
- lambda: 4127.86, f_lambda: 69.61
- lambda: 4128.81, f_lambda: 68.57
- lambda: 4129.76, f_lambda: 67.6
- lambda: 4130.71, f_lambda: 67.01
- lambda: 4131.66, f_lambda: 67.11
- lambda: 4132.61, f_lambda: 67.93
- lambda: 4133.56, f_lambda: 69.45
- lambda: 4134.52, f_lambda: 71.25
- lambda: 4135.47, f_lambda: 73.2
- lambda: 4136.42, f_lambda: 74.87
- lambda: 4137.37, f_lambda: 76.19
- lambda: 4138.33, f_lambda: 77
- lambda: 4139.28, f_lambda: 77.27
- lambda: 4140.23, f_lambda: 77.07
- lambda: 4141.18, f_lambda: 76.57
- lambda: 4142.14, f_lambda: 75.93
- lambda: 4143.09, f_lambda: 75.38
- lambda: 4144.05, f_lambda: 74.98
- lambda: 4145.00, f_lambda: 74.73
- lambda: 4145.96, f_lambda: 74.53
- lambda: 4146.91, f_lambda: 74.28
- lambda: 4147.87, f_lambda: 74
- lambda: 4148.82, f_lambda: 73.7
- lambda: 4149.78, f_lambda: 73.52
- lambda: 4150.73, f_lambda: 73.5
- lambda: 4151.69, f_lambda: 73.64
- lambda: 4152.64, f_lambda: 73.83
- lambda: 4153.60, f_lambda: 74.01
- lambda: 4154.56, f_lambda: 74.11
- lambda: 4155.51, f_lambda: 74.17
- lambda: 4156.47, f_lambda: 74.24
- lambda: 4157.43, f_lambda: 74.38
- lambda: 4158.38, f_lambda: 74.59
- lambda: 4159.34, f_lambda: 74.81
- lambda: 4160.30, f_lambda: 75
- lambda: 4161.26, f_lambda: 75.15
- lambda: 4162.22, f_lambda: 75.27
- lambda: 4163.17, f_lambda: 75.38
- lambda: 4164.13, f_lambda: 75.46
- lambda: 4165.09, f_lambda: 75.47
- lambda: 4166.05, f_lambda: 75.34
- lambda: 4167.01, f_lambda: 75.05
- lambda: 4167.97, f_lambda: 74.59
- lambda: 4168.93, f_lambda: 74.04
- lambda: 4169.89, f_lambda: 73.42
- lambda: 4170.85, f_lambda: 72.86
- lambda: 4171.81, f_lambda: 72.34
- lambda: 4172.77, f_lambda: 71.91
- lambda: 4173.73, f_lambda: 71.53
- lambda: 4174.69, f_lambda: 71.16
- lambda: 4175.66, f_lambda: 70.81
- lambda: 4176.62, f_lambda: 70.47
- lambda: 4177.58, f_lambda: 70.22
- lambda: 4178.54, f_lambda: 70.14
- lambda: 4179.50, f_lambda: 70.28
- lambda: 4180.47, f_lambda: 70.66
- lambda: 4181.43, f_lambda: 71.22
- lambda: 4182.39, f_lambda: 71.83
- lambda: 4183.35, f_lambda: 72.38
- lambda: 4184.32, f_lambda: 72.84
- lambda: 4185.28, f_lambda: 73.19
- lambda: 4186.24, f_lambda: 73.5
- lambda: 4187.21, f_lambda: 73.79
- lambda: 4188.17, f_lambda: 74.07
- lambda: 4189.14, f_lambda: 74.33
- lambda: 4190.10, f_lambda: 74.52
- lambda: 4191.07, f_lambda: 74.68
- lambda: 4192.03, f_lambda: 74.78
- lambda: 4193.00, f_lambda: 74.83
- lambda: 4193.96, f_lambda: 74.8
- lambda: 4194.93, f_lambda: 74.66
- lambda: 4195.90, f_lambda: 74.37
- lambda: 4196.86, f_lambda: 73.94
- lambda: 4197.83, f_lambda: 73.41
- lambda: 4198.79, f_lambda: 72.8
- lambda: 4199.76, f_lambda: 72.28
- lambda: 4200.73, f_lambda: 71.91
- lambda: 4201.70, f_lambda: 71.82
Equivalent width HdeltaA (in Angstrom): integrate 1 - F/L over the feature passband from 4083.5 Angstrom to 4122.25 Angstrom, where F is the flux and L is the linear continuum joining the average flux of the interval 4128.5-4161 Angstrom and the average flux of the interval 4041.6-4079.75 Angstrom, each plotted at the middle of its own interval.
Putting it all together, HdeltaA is 8.4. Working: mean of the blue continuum 75.1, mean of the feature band 58.2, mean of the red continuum 73.5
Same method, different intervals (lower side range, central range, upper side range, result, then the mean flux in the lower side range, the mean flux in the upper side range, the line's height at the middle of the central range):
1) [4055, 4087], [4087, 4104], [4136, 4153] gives 4.8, 72.6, 75.1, 73.4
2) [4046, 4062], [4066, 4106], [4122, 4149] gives 6.9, 76.8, 72.4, 75.1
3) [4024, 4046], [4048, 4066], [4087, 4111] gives -2.2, 76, 53.7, 68.3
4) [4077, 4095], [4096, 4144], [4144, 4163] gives 3.5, 63.8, 74.4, 69.1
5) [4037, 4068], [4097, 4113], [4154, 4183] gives 4.7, 76.4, 73.2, 74.9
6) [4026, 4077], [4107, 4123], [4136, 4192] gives 2.1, 75.6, 73.9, 74.6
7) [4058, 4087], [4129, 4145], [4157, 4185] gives -0.1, 72.3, 73.1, 72.8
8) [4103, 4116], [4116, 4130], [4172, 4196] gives -1.8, 58.6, 72.6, 61.2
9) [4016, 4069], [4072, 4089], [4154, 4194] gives 1.6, 76.1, 73.4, 75.3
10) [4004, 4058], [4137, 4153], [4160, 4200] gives -0.3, 75.6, 73.3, 73.8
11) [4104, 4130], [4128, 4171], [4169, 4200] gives -3.3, 64.6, 72.8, 68.5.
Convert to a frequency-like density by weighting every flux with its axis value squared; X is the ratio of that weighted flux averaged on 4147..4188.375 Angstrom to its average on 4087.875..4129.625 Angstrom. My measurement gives 1.3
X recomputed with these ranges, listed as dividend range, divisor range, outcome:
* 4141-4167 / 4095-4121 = 1.33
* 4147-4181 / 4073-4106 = 1.27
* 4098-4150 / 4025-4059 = 0.90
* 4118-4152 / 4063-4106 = 1.17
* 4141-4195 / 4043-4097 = 1.09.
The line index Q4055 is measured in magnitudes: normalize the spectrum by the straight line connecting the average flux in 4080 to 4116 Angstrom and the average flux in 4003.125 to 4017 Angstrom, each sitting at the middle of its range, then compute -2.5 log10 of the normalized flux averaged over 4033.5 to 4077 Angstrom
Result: -0.159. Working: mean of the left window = 73.1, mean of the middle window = 75.5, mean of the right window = 57.9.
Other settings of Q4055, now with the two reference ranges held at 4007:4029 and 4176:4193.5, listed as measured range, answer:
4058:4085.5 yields 0.02 mag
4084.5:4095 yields 0.25 mag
